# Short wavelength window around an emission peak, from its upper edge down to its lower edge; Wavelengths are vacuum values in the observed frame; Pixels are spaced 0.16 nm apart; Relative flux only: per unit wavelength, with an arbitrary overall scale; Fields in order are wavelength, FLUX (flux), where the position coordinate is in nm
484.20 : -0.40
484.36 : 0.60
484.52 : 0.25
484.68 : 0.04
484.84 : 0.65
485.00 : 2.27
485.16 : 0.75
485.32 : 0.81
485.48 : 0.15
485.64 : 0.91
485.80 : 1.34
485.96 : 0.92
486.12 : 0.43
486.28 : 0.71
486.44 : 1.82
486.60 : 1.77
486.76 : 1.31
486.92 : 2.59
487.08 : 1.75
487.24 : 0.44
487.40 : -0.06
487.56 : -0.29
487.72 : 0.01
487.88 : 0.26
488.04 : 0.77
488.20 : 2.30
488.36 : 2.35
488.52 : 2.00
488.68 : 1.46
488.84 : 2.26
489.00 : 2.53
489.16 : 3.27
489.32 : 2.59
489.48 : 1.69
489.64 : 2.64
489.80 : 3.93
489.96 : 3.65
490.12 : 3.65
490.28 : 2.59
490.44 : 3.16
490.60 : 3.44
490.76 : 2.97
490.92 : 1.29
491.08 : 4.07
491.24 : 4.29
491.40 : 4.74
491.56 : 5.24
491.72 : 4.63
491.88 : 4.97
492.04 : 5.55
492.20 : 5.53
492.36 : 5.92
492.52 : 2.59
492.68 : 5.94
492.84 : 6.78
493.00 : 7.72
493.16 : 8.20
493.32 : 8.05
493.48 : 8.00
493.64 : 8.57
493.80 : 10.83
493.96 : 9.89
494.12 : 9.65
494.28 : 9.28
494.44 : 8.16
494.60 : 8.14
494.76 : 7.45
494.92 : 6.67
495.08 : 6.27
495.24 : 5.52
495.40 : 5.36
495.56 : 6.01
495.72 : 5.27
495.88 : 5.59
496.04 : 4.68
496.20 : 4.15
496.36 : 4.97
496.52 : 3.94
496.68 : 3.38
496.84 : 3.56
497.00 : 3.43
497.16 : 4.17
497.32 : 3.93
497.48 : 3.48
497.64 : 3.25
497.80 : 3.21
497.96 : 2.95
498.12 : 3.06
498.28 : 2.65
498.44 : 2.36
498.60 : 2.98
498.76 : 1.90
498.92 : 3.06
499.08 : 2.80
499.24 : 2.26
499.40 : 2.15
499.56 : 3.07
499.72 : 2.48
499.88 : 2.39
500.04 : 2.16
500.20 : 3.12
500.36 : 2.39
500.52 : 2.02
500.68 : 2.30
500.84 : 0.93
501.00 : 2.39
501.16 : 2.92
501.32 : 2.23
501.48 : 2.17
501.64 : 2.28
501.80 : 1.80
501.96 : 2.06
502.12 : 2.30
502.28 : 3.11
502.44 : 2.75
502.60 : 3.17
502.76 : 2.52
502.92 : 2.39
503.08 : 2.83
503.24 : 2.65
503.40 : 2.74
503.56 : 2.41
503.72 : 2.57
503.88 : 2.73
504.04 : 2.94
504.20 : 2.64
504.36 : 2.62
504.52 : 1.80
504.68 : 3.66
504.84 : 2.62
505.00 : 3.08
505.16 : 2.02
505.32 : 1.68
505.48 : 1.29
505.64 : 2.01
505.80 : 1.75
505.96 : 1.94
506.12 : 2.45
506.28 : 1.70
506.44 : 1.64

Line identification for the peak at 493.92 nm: Lyman alpha 1216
